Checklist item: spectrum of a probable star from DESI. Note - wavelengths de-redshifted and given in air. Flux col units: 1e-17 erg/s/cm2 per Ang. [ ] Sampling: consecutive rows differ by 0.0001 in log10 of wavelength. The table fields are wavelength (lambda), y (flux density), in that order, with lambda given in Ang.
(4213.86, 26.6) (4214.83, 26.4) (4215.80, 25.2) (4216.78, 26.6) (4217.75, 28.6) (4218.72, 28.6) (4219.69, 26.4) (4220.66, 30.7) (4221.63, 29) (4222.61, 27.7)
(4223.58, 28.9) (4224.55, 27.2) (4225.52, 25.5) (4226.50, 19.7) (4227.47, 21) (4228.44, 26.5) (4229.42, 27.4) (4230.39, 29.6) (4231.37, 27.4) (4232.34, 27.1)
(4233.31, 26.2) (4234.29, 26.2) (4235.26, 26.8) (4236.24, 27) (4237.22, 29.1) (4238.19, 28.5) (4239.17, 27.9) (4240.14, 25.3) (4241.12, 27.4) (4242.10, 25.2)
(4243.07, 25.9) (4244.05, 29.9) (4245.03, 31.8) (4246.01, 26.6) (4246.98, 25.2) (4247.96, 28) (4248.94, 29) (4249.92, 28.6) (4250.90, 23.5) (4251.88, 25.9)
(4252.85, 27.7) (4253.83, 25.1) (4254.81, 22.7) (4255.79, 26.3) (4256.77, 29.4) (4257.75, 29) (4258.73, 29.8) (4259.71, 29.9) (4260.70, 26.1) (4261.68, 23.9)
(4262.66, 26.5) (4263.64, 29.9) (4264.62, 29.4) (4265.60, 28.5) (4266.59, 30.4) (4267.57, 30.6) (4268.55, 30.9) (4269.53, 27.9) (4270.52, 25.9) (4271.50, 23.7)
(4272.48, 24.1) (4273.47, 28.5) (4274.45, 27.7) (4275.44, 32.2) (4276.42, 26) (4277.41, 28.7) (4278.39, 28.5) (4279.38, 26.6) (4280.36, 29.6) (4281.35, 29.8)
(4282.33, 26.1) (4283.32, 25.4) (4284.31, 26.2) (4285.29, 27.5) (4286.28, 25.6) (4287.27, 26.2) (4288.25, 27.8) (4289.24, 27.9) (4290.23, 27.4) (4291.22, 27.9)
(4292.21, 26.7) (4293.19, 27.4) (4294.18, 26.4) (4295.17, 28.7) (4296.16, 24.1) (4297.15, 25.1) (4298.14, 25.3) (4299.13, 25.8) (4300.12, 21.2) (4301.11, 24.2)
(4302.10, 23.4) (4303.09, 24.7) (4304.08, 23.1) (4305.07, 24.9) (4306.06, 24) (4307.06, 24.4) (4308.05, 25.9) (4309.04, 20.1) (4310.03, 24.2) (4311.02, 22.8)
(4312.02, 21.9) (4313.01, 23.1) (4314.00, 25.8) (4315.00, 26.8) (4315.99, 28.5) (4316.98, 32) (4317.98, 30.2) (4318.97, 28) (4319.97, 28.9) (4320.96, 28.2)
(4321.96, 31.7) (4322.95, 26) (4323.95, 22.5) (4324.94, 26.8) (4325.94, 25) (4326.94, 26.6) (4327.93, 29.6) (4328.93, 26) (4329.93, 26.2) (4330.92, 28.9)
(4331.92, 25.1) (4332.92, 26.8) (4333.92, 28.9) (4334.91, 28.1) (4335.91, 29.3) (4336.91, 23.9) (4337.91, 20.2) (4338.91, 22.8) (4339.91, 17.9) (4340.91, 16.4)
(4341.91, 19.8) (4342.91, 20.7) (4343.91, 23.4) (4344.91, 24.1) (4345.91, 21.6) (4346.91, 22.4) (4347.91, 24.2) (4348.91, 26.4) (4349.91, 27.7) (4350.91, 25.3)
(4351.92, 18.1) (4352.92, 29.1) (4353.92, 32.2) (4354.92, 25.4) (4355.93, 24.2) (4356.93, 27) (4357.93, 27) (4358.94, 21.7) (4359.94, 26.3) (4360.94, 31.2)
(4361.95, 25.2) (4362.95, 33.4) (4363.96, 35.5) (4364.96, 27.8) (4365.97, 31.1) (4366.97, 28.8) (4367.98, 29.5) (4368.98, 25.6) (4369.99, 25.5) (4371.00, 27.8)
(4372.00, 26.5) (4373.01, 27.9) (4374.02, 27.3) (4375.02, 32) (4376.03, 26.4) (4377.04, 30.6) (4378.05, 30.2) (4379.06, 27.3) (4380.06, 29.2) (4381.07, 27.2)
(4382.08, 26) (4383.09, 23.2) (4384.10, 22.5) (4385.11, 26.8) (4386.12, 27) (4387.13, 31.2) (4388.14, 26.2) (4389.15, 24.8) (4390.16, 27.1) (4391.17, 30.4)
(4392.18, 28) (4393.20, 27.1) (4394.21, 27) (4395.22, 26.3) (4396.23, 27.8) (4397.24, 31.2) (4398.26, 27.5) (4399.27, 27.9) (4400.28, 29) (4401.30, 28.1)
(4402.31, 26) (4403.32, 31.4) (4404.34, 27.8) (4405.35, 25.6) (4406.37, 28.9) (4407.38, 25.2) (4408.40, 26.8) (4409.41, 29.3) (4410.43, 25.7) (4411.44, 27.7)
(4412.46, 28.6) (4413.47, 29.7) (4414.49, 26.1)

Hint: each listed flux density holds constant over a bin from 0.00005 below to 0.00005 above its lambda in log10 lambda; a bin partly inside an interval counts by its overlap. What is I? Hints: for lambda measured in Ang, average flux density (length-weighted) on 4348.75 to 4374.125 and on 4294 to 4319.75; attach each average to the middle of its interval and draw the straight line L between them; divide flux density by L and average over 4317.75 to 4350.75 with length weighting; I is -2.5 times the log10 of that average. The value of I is 0.04 mag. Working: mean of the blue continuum 25.2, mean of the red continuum 27.5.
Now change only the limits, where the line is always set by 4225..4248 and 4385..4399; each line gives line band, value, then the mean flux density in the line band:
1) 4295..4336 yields 0.05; 26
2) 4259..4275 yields -0.03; 27.8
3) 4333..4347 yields 0.19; 23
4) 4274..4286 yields -0.03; 27.8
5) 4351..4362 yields 0.06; 26.1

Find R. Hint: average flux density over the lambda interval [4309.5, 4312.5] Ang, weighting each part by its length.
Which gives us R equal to 22.9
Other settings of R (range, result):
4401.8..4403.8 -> 28.8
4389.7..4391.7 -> 28.8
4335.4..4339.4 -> 24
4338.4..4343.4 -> 19.5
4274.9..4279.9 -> 28.4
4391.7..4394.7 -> 27.3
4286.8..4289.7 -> 27.3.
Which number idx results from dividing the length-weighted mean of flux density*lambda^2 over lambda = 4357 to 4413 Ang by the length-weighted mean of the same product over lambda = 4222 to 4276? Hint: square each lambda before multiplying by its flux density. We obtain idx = 1.09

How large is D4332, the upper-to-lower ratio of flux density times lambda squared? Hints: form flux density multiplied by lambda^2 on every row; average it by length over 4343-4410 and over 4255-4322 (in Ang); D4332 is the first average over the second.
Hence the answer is 1.1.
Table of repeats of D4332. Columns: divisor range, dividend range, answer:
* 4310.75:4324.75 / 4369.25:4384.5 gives 1.04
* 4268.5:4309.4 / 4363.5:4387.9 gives 1.11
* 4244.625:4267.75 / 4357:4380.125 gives 1.08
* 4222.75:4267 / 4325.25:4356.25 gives 0.95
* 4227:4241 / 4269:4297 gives 1.03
